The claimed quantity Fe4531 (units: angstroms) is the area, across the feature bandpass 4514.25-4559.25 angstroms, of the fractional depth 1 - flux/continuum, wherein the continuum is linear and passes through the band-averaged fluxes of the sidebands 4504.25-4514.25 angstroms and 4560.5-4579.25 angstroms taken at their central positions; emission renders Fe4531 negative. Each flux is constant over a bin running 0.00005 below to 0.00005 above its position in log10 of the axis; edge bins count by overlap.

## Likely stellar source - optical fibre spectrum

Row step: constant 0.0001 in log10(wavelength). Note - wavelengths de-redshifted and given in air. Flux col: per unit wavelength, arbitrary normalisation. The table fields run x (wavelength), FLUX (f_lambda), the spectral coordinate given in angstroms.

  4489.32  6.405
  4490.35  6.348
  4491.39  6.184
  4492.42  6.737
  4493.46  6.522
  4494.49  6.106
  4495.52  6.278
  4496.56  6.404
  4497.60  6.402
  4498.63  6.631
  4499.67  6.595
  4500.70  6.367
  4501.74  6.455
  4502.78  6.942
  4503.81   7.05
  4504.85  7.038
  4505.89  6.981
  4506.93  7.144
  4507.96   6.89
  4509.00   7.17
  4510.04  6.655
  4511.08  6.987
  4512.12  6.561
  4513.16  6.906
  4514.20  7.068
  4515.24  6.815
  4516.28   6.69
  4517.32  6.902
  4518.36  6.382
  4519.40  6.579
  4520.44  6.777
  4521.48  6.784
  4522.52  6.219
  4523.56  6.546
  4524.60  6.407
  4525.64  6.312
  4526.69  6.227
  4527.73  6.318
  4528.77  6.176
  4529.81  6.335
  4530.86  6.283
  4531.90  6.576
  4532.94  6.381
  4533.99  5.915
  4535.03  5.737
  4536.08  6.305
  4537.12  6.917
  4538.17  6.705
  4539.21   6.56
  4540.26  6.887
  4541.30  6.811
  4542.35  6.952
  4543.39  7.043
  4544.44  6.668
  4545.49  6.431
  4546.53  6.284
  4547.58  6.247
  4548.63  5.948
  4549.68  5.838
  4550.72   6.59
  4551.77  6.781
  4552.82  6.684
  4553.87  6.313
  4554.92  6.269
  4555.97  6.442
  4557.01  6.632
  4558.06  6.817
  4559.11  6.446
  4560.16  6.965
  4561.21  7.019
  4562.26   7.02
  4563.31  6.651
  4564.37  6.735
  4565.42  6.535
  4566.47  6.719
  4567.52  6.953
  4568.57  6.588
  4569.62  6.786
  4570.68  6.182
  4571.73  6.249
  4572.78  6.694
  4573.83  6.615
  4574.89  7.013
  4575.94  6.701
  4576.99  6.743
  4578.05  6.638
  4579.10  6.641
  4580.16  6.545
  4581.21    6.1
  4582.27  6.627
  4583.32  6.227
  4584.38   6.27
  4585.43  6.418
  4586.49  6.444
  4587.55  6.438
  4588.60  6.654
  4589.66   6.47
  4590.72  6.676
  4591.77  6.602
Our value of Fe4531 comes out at 2.2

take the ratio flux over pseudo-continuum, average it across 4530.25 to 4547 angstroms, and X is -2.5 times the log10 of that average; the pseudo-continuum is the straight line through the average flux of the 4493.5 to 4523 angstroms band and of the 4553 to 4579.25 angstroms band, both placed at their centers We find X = 0.02 mag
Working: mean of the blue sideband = 6.71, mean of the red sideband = 6.66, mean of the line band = 6.53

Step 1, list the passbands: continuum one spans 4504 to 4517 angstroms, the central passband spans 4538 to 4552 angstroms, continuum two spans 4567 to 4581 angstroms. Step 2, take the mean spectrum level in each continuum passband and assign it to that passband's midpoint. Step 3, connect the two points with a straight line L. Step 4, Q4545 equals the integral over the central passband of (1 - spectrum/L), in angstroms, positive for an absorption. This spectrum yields 0.4 angstroms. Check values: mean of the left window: 6.91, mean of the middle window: 6.55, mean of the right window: 6.63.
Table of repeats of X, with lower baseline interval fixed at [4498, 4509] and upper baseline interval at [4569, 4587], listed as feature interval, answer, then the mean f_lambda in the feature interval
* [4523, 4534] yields 0.06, 6.33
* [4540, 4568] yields 0.00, 6.62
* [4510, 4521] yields 0.00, 6.76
